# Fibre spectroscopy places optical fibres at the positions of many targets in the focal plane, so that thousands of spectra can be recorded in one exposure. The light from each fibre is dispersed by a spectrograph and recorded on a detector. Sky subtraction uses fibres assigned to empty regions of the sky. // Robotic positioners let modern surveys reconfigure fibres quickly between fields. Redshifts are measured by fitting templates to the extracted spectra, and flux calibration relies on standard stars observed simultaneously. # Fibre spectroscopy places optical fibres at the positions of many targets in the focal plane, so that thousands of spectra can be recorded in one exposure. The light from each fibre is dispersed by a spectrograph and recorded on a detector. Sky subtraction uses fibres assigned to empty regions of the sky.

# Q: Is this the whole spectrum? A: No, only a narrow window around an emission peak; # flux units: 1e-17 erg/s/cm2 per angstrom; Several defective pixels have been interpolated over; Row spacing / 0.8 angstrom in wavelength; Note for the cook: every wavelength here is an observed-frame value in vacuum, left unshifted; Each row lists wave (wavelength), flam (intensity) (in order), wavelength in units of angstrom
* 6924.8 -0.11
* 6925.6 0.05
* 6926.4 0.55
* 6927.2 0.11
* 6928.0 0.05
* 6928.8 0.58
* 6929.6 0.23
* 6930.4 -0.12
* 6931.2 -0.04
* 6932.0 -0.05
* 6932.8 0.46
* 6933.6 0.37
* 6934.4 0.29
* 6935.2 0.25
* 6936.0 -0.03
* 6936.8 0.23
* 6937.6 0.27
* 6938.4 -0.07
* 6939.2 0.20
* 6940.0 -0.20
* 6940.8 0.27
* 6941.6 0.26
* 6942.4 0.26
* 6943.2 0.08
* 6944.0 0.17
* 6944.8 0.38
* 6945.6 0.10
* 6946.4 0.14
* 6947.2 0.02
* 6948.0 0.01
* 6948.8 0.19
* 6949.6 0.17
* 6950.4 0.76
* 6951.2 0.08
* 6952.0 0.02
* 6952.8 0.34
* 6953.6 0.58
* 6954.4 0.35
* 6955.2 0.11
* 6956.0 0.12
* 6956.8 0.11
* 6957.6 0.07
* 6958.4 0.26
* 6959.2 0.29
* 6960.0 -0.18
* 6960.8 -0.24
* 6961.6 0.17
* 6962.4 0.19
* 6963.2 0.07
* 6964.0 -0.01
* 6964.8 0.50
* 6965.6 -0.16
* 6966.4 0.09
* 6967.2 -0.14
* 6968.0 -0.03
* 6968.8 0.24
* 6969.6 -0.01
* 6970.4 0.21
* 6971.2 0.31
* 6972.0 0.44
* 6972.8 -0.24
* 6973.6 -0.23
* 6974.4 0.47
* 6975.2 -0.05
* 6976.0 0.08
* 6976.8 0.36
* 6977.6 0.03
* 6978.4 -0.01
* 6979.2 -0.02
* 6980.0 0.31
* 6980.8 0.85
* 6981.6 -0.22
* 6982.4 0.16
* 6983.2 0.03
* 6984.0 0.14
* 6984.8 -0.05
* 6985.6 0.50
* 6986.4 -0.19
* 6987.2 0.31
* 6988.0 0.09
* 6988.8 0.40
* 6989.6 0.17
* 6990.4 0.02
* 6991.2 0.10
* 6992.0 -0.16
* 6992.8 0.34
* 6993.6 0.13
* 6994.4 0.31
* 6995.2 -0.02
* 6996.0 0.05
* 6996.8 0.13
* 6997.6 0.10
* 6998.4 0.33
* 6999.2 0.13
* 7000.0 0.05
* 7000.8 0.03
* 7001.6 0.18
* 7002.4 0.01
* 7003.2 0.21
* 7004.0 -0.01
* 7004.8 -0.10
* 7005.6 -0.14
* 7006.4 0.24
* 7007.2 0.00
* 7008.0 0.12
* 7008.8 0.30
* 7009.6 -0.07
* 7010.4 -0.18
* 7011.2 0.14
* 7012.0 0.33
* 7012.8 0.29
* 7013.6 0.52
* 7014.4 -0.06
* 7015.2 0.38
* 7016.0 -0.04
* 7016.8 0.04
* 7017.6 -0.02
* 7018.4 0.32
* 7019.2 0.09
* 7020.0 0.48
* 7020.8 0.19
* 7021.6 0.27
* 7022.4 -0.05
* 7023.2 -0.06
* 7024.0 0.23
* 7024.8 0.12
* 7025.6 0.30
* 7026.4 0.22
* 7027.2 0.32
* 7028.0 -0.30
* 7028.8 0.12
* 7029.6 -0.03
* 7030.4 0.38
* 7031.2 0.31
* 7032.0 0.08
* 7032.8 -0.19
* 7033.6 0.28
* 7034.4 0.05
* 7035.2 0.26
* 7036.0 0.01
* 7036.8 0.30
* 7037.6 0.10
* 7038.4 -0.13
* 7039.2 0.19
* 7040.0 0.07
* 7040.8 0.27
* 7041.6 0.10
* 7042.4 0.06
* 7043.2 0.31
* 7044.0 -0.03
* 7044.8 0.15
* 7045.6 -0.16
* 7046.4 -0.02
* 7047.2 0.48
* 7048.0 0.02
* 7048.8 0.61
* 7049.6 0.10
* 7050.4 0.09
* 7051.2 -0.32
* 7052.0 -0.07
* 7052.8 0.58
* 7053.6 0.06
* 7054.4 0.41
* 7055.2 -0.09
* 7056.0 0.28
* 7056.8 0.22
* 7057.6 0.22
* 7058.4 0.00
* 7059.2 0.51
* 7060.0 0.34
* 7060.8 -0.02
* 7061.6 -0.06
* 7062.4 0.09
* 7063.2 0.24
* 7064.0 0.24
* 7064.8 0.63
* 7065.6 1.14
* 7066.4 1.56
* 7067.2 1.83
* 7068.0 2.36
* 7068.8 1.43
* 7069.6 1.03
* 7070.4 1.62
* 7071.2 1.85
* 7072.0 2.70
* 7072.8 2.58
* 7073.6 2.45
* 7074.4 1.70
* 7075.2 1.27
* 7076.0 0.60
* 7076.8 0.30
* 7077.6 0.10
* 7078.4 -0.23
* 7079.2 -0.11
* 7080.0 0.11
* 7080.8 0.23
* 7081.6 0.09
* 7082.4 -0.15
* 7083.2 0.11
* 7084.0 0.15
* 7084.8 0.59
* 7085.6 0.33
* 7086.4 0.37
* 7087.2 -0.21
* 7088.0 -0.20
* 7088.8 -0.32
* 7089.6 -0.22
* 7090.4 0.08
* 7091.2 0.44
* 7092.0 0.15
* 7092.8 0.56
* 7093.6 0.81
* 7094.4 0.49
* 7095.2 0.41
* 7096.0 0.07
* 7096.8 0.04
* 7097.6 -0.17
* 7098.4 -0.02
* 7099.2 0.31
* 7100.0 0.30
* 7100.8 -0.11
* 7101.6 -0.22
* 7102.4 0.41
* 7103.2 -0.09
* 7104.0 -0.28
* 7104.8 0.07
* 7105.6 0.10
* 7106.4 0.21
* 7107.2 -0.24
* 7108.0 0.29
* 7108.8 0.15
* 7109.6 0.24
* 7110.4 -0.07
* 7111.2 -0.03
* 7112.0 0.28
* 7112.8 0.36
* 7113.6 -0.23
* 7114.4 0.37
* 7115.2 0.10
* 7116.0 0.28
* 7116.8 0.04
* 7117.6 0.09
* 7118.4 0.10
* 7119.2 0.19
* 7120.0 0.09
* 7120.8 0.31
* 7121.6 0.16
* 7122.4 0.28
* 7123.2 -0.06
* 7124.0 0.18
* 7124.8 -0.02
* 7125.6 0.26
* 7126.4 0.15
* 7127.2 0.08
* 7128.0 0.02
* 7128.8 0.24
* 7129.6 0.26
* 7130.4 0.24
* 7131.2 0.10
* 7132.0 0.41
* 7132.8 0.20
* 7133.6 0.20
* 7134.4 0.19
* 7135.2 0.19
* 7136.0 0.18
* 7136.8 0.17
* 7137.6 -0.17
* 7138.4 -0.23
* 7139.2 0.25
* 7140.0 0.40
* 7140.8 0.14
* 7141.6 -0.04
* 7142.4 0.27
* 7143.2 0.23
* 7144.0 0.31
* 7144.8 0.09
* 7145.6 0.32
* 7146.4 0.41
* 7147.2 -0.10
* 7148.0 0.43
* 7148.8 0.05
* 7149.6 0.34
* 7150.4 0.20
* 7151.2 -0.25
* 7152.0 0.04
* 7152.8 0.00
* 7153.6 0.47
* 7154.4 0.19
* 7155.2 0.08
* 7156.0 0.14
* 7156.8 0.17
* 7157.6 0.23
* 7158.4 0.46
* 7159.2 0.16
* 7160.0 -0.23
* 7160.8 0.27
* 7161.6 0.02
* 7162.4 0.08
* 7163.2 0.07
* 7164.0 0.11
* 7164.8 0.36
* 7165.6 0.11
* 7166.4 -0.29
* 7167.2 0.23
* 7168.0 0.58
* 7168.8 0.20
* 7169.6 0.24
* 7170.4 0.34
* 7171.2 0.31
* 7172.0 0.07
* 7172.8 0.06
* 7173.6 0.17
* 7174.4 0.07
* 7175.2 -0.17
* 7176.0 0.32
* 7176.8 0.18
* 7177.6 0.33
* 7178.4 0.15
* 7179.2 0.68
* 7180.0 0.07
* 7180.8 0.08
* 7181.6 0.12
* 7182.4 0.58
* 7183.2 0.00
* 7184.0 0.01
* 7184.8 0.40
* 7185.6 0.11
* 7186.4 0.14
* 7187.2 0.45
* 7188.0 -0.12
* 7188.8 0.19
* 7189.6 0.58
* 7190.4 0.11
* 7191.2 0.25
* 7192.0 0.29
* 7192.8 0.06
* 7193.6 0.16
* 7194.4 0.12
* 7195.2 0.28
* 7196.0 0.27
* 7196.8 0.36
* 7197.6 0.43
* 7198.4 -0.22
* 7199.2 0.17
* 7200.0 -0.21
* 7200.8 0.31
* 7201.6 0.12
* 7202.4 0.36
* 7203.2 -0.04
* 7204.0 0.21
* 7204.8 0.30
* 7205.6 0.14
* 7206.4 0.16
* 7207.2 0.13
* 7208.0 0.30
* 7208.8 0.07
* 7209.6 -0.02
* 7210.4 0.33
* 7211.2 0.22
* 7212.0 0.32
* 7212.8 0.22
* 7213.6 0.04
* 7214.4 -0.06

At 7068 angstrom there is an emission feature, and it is [O II] 3727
